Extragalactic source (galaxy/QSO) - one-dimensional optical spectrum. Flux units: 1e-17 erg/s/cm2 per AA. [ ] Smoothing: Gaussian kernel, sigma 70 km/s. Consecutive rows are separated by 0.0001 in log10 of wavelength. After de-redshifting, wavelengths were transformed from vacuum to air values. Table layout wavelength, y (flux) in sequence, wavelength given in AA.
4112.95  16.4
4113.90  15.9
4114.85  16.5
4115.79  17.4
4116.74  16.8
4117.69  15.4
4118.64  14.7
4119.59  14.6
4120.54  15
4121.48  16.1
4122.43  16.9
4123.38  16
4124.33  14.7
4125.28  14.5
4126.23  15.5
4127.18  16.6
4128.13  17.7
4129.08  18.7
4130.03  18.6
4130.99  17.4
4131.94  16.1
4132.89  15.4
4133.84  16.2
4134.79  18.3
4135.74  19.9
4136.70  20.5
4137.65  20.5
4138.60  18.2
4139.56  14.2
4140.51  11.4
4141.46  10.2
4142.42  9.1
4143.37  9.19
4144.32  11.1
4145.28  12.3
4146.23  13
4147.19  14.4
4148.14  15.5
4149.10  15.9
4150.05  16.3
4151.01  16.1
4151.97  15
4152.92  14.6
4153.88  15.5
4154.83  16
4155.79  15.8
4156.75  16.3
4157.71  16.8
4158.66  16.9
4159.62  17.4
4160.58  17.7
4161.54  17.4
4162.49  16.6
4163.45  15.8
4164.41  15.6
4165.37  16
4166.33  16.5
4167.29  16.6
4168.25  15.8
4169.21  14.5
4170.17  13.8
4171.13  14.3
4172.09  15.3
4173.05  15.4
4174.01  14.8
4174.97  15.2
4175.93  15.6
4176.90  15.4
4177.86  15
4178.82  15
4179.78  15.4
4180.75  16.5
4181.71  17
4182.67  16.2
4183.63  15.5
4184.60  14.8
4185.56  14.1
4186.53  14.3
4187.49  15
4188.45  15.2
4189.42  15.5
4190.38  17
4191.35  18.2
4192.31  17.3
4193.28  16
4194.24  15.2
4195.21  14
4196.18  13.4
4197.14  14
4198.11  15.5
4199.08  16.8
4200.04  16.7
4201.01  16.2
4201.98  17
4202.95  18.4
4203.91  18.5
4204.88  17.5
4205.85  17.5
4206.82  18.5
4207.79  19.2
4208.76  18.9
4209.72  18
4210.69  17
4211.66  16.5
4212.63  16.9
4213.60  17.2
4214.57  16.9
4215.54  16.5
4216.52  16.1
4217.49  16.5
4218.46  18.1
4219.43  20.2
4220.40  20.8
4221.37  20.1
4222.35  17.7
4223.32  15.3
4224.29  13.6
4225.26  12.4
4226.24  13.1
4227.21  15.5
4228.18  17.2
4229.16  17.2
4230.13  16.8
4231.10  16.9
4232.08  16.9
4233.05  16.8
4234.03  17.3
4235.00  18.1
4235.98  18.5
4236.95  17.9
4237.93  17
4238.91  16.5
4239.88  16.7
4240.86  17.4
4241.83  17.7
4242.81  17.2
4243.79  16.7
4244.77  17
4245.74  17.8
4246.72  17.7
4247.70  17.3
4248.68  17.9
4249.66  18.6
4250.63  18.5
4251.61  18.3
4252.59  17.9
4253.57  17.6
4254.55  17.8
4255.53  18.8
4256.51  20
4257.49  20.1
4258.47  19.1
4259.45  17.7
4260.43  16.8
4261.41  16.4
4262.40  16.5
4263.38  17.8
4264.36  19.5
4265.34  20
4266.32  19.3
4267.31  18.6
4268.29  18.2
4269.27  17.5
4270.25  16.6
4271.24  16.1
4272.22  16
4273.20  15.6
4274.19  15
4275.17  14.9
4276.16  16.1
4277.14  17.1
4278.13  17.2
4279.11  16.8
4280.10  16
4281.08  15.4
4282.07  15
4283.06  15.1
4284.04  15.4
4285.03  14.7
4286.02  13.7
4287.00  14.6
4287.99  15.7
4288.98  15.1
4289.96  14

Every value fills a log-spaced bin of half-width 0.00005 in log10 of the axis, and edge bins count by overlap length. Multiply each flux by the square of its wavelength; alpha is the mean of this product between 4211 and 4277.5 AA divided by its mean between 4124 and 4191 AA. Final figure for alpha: 1.2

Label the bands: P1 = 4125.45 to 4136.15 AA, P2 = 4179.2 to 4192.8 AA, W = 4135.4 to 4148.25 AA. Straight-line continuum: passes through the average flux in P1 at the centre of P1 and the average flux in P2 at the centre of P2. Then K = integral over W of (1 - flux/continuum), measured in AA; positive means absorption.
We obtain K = 2.1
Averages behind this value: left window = 17.2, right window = 15.8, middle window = 14.1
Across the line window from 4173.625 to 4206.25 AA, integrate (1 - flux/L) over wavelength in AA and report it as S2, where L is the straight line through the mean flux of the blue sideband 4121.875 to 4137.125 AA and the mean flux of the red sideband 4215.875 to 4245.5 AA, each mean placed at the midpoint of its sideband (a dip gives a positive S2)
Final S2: 2.2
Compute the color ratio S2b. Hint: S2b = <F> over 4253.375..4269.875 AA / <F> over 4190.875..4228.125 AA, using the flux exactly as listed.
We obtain 1.09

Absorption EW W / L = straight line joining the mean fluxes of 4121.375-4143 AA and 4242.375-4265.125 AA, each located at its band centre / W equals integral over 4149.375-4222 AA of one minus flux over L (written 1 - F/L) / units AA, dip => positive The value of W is 2.7 AA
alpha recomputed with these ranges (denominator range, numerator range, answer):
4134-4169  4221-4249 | 1.13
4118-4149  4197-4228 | 1.15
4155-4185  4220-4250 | 1.11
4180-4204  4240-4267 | 1.17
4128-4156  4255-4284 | 1.19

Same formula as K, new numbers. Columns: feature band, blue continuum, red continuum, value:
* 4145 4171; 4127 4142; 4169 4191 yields 0.5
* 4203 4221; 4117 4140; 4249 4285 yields -0.8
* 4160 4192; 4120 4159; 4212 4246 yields 0.9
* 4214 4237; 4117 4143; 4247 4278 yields 0.4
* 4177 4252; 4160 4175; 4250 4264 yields 1.1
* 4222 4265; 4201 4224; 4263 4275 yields 0.7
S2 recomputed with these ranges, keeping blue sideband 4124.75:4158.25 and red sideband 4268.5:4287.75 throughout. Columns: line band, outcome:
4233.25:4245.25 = -1.25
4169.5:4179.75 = 0.38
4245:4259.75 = -2.45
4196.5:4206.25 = -0.70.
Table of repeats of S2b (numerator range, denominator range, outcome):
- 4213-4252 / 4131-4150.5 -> 1.15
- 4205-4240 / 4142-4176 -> 1.13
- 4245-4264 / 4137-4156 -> 1.26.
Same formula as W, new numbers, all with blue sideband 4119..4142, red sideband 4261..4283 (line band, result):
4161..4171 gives 0.4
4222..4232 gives 0.7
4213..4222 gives -0.7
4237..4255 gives -0.8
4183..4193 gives 0.5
